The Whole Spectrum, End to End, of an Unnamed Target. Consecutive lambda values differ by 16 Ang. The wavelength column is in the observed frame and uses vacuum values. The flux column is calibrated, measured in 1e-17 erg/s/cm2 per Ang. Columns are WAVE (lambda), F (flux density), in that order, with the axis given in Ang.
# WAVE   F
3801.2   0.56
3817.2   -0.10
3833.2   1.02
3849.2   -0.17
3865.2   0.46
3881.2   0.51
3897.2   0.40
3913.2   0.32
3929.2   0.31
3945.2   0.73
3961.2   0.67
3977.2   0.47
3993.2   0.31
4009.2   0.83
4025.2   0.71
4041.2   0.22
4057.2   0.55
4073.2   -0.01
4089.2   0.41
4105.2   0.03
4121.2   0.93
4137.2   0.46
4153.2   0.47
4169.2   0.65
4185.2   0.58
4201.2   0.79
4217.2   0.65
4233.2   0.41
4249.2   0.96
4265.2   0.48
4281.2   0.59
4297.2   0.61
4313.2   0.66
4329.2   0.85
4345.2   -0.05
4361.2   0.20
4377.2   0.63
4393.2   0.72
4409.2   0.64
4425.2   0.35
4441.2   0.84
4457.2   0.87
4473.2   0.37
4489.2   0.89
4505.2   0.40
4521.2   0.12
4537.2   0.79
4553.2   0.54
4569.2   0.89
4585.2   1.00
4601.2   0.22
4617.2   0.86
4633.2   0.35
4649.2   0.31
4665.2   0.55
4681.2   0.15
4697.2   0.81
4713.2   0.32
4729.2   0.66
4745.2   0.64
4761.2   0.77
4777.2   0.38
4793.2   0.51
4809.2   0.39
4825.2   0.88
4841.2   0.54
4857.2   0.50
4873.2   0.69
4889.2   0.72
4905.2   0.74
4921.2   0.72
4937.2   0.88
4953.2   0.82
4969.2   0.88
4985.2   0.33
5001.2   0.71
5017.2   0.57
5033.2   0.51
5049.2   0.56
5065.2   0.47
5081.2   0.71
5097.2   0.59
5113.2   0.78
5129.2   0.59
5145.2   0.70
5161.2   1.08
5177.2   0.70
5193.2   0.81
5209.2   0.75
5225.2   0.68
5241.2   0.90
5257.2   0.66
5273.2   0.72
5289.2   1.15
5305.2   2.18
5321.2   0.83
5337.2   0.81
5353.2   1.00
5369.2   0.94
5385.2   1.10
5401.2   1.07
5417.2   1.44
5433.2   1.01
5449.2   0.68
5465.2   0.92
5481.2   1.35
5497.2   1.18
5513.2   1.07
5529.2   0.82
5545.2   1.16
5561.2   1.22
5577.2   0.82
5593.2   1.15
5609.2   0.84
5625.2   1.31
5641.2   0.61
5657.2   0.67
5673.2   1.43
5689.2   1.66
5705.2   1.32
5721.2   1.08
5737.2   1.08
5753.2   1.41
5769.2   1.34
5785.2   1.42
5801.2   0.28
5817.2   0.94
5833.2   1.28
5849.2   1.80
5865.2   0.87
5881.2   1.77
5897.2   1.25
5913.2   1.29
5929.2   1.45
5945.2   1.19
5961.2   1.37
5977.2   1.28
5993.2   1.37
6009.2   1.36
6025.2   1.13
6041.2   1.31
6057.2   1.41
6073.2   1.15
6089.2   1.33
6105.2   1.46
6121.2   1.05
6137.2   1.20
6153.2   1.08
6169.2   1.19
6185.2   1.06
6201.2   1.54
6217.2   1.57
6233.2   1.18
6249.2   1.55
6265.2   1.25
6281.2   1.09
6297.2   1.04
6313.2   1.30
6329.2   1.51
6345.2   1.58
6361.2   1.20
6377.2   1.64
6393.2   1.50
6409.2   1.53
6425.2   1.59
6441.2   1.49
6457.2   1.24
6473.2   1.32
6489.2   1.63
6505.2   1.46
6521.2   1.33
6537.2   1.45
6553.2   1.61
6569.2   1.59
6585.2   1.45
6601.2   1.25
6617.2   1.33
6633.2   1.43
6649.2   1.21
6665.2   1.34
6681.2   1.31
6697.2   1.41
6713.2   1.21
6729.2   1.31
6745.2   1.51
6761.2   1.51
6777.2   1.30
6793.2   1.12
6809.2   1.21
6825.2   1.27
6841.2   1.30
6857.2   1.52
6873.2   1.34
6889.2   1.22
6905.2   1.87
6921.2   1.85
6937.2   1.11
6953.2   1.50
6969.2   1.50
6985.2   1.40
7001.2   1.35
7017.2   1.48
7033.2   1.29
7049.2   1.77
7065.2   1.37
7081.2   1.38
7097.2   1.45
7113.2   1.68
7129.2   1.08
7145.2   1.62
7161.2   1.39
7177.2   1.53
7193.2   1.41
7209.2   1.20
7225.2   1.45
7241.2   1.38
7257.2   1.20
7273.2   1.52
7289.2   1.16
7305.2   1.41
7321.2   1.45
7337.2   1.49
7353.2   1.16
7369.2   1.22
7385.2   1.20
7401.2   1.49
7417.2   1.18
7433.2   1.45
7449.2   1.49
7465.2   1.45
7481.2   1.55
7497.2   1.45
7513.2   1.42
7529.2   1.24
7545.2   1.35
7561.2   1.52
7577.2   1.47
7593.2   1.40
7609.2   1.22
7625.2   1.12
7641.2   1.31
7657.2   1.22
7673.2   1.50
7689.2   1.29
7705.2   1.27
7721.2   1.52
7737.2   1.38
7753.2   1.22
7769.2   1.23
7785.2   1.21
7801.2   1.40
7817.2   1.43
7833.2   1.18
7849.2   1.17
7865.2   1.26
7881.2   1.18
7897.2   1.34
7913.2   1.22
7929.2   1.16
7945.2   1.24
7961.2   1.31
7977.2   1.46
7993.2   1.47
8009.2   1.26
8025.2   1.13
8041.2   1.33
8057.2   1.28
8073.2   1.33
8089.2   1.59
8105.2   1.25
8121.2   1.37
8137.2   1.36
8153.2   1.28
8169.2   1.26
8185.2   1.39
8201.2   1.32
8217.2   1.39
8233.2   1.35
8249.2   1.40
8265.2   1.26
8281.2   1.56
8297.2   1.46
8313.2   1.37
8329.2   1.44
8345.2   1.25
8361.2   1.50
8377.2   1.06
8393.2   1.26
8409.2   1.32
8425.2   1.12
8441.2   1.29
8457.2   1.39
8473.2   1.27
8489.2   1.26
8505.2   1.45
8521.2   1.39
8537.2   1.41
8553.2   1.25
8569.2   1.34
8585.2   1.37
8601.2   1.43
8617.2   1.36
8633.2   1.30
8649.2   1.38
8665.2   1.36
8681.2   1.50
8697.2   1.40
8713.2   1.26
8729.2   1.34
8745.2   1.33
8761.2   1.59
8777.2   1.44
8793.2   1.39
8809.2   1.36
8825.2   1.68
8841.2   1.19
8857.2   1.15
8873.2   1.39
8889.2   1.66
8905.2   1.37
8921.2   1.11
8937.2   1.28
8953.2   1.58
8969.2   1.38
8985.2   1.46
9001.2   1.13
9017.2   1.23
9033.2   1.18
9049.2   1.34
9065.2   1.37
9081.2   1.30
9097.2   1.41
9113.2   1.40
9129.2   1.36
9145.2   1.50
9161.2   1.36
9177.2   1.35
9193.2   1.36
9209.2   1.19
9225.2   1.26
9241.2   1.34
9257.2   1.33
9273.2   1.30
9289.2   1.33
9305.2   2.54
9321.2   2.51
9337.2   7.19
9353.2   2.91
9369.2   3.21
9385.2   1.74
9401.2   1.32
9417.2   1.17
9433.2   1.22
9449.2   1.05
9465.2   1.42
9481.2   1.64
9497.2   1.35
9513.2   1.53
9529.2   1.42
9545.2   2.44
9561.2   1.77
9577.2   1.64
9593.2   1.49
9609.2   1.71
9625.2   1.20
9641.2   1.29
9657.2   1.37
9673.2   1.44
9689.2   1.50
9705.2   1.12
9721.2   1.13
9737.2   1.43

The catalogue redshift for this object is 0.422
